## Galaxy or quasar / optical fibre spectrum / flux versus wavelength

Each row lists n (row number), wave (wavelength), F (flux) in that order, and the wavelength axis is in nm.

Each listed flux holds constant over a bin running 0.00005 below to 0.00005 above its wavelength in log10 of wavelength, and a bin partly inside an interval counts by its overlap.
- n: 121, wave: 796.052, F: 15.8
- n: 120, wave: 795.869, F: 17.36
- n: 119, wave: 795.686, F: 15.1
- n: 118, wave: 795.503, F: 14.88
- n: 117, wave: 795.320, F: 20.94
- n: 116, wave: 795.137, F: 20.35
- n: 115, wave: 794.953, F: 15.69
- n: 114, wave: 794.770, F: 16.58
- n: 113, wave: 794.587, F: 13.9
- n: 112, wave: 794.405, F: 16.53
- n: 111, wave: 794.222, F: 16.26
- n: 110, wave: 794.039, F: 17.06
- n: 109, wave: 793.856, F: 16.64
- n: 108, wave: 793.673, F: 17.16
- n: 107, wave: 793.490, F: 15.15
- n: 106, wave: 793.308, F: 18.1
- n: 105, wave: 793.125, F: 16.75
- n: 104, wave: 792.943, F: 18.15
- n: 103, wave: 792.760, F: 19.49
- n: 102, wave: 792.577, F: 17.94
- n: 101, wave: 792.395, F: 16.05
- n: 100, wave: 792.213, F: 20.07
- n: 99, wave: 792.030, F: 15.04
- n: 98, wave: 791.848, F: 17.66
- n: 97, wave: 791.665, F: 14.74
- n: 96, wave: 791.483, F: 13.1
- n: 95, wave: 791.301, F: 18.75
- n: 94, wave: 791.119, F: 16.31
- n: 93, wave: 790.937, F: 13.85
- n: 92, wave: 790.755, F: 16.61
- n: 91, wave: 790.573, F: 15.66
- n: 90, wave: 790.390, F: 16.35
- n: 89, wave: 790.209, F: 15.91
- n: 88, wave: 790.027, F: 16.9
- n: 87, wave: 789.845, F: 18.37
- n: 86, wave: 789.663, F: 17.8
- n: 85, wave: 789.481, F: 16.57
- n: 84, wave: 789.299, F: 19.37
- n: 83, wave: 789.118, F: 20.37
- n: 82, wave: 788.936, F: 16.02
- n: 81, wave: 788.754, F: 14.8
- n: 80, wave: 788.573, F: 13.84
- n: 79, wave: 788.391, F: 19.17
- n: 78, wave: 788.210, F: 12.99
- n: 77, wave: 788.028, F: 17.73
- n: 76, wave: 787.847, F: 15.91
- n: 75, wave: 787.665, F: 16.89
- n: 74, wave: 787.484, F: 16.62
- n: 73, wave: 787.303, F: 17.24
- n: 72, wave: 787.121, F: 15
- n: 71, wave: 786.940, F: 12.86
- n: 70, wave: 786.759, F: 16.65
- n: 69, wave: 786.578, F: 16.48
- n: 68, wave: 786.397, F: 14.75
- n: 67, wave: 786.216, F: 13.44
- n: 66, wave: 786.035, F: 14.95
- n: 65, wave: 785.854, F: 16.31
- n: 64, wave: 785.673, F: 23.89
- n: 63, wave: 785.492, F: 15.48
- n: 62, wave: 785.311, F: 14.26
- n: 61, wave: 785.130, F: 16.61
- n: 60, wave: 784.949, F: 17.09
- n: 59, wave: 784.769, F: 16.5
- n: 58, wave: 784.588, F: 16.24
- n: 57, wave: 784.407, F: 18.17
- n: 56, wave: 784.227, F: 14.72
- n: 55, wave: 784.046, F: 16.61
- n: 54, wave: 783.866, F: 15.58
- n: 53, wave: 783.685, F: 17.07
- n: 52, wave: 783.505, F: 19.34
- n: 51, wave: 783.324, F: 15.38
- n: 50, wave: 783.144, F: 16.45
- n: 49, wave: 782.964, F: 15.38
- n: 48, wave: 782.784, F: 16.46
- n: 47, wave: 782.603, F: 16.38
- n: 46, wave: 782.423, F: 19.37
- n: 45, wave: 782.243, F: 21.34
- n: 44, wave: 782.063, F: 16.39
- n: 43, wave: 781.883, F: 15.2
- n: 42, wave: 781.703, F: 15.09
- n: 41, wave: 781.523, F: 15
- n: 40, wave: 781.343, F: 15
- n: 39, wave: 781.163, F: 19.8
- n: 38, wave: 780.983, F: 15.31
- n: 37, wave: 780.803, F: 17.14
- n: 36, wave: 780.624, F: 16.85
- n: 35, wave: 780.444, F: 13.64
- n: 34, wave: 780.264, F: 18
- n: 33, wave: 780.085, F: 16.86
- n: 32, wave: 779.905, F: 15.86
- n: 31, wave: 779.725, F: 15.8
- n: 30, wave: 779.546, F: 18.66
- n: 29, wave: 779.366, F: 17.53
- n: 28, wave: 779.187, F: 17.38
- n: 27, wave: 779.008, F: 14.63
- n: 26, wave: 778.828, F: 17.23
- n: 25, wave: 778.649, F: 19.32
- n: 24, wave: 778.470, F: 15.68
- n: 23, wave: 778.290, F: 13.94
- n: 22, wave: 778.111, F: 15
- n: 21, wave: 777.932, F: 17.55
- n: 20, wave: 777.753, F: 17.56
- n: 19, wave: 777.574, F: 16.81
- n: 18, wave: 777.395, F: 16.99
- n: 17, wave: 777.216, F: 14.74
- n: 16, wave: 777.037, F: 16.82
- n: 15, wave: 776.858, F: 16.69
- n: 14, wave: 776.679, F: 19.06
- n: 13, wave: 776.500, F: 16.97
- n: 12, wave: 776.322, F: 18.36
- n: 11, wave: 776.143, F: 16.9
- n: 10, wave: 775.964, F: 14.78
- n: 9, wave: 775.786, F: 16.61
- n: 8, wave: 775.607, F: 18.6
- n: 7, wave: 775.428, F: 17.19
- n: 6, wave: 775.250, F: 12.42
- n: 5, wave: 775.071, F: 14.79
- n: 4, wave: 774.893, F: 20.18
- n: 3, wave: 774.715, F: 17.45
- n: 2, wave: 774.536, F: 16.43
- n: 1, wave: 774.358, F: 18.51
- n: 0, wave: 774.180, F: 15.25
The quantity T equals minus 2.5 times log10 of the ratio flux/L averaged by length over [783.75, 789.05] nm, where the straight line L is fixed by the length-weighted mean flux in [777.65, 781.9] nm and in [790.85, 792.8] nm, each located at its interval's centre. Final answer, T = 0.03 mag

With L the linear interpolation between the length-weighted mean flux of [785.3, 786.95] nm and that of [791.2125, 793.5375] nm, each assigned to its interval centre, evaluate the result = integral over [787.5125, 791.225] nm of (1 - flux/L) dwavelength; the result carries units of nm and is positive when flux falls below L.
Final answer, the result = 0.004 nm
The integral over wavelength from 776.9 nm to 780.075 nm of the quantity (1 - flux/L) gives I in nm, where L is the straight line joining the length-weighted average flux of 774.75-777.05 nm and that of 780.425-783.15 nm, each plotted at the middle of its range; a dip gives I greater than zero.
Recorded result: 0.040 nm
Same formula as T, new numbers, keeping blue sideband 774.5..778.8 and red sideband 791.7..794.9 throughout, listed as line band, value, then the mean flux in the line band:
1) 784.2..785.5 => 0.037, 16.2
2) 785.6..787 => 0.045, 16.1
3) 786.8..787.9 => 0.071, 15.8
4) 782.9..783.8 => 0.004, 16.7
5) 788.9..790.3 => -0.054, 17.7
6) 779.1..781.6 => 0.008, 16.6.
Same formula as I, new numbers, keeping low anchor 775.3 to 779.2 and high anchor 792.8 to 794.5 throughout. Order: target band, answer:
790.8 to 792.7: 0.057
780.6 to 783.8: -0.008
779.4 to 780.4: -0.010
